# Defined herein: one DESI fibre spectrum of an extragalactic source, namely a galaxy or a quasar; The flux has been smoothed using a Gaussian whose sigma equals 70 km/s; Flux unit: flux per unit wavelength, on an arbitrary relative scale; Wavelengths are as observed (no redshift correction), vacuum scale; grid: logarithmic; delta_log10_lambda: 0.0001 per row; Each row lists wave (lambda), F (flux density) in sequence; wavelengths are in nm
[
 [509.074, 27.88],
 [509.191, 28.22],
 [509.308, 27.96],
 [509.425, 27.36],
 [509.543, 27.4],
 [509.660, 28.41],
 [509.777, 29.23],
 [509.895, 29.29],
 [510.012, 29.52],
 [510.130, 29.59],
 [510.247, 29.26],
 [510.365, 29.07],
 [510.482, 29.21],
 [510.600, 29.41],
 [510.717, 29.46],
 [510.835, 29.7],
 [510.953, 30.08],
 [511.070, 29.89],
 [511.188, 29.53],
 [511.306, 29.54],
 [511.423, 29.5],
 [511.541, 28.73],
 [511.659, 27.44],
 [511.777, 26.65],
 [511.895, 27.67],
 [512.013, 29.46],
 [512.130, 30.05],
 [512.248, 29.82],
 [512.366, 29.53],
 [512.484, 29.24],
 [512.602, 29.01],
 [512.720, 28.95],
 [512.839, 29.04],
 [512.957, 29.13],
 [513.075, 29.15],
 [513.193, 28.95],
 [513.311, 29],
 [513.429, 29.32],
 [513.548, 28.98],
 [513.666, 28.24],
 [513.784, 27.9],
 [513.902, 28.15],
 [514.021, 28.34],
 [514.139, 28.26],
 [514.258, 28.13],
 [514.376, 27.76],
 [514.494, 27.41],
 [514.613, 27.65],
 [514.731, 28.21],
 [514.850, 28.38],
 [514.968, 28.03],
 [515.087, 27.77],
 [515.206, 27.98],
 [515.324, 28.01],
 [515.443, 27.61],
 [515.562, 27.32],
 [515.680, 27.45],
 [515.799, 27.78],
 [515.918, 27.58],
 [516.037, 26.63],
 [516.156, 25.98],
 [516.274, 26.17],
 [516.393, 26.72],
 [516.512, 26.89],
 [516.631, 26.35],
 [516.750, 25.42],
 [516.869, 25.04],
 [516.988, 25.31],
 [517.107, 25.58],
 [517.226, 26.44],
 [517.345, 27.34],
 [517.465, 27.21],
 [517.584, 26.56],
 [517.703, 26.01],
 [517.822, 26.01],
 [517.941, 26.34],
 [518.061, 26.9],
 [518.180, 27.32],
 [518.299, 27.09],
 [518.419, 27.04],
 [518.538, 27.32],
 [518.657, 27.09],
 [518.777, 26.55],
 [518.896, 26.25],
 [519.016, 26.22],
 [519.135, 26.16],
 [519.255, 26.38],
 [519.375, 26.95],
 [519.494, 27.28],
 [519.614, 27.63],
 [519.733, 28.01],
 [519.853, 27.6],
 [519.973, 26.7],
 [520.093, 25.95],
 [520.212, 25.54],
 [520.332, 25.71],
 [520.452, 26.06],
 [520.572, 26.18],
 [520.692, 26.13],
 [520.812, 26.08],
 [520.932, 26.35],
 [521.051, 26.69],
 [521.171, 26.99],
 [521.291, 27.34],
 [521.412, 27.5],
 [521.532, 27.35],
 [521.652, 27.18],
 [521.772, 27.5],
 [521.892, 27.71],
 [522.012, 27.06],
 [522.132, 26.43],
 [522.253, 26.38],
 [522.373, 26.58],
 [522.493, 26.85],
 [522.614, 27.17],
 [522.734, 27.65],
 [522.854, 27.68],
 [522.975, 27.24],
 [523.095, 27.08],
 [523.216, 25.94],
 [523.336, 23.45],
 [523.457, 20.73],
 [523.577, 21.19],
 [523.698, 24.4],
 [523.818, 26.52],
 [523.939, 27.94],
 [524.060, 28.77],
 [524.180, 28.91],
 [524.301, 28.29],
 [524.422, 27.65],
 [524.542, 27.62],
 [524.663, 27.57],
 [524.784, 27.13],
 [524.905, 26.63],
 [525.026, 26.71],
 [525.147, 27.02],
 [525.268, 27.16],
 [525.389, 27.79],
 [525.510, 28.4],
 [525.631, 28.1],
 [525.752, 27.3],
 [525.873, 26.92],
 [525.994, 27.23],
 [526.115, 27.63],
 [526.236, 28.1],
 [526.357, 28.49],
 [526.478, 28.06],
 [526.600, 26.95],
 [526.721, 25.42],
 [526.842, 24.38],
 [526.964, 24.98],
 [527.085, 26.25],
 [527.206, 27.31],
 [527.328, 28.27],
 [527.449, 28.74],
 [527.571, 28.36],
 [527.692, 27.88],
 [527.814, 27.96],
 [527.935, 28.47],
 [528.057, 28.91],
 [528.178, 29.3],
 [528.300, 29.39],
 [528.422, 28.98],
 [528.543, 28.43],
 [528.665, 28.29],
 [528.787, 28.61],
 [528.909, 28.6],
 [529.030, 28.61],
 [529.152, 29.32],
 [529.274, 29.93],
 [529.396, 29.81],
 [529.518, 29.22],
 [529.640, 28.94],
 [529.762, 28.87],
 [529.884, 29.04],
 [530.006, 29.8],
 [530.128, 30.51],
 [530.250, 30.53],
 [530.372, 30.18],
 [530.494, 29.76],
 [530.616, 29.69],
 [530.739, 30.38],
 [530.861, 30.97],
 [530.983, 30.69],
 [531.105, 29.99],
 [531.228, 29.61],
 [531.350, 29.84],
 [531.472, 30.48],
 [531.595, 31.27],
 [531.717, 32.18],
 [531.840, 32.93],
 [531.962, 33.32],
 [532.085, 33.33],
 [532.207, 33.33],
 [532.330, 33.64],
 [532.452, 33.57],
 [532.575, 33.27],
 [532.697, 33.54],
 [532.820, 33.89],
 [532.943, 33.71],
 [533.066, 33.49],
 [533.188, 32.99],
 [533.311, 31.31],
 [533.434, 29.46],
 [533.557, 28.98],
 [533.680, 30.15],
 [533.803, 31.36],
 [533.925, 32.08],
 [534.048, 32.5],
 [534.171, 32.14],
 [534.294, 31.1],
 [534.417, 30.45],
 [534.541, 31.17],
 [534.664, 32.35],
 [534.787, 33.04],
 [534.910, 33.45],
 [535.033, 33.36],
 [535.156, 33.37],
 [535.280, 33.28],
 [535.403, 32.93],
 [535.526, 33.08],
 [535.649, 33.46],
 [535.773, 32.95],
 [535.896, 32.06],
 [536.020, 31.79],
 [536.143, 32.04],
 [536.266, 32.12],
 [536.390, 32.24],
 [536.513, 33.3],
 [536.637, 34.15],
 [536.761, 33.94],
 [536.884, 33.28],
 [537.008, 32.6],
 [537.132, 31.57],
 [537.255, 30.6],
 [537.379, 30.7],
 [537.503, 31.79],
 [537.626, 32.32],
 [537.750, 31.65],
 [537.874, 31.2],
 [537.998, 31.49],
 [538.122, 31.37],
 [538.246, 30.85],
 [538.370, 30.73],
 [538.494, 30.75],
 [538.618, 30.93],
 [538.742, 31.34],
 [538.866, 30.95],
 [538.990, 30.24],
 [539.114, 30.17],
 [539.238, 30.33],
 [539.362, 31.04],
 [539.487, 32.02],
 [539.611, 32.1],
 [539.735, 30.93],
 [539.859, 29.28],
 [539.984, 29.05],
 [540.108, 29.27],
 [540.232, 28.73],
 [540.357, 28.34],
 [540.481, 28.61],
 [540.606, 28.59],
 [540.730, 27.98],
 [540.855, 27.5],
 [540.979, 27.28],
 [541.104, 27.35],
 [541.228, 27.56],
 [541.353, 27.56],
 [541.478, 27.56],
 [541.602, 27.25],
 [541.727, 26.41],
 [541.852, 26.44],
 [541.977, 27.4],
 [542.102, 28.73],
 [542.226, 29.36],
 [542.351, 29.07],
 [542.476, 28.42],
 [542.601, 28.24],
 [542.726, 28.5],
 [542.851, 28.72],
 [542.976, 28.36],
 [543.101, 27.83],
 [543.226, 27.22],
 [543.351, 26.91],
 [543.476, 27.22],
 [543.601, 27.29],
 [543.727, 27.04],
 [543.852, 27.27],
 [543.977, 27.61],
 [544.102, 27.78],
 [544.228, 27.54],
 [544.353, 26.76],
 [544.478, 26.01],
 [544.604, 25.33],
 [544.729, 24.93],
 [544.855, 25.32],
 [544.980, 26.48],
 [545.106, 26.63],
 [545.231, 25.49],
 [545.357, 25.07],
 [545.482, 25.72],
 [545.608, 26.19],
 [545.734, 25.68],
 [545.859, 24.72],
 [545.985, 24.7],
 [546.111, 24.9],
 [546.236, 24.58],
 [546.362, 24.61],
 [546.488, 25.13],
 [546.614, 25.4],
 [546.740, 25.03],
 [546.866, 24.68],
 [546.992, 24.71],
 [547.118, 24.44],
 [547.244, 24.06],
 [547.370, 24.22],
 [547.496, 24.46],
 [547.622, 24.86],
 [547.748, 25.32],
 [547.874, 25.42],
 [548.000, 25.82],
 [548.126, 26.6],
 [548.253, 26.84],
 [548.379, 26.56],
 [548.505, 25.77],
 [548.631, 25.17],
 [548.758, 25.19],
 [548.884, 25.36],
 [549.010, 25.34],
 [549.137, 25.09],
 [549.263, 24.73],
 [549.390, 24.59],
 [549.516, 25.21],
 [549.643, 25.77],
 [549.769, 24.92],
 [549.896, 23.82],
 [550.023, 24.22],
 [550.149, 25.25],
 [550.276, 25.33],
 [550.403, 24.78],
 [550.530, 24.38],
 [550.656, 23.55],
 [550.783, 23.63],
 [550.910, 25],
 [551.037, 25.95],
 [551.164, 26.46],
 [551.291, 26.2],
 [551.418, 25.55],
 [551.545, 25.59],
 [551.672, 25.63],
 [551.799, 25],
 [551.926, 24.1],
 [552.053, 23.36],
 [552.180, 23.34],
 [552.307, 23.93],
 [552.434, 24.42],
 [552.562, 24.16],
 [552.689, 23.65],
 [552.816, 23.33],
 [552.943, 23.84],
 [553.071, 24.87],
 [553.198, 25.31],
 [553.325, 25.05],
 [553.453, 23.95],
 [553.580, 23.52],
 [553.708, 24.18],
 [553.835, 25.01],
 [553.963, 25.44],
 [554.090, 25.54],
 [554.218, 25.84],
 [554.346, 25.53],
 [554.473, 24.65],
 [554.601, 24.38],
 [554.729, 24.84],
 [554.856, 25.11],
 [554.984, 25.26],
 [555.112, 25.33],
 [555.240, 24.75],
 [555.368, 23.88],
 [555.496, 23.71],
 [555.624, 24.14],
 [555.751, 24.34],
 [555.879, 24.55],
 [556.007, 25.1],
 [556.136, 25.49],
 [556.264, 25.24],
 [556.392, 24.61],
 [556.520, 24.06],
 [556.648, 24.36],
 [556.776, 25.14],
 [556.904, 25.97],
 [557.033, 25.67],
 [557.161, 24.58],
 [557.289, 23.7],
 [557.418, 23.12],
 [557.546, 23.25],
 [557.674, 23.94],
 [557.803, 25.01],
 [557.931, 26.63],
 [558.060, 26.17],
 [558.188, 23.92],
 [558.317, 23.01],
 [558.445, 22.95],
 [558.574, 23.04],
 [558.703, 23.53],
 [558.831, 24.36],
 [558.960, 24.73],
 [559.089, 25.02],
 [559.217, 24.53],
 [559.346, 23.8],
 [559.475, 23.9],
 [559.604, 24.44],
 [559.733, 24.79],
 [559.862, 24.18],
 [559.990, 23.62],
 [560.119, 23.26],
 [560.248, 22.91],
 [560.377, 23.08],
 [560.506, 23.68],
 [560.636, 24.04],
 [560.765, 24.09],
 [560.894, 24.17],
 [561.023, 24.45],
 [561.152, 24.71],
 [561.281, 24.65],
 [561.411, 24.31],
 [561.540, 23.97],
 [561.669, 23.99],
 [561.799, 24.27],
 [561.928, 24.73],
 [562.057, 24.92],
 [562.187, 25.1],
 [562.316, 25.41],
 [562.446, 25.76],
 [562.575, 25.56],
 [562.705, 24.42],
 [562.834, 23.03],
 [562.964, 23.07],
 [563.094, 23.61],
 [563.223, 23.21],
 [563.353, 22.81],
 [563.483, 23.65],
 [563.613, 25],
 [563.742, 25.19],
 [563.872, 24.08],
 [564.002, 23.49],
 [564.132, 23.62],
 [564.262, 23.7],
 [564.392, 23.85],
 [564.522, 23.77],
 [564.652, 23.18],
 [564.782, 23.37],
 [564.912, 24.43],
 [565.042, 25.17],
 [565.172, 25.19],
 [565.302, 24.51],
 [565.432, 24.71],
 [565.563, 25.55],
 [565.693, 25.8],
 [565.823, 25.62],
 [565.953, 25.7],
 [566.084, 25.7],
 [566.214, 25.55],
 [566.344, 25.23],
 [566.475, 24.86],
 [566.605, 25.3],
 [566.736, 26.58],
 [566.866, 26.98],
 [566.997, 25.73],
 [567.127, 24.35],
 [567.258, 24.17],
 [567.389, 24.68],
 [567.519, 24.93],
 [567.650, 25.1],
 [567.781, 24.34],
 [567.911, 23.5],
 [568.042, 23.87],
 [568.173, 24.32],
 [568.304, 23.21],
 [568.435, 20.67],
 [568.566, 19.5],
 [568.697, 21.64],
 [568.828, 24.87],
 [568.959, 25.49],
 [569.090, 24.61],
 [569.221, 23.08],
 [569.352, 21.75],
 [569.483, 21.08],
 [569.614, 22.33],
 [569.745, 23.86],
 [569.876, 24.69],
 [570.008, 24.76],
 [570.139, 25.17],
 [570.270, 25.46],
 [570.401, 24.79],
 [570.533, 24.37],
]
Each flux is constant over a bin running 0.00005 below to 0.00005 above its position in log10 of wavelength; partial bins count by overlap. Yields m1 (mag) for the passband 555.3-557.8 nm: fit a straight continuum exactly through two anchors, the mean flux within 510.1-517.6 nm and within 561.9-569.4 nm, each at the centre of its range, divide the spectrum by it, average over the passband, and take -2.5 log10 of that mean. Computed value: 0.02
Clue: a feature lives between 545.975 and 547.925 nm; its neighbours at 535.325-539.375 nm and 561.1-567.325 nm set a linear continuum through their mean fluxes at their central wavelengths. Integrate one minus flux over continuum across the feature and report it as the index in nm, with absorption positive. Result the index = 0.30 nm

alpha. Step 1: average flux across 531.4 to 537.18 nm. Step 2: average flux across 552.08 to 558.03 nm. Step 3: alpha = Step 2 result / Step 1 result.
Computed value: 0.8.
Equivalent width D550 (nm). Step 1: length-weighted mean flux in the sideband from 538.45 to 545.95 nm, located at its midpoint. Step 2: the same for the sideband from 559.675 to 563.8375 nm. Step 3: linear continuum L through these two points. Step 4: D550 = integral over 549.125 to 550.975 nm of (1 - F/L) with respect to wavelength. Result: 0.12 nm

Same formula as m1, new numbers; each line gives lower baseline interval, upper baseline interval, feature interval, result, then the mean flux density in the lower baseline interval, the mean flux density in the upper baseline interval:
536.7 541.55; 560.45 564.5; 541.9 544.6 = 0.06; 30.2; 24.2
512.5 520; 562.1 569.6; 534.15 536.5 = -0.23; 27.4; 24.2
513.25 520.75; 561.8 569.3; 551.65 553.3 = 0.04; 27.1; 24.4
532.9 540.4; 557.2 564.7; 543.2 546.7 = 0.12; 31.6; 24.1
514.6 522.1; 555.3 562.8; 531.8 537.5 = -0.25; 26.8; 24.4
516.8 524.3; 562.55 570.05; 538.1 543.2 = -0.14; 26.5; 24.2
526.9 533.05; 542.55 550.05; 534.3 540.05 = -0.13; 30.1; 25.8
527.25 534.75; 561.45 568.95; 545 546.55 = 0.10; 30.6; 24.4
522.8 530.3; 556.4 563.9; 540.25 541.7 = -0.06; 27.6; 24.3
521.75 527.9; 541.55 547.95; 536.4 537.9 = -0.21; 26.9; 26.3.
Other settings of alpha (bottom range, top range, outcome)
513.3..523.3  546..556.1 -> 0.92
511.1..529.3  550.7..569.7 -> 0.89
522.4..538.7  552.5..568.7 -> 0.82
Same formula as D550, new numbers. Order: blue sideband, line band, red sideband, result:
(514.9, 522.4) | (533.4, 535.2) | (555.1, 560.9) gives -0.41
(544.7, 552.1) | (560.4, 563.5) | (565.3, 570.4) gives 0.05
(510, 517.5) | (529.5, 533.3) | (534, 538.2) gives 0.00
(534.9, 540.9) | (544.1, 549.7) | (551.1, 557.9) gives 0.47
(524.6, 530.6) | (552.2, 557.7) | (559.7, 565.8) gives 0.12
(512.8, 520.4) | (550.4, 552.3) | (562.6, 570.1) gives 0.02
